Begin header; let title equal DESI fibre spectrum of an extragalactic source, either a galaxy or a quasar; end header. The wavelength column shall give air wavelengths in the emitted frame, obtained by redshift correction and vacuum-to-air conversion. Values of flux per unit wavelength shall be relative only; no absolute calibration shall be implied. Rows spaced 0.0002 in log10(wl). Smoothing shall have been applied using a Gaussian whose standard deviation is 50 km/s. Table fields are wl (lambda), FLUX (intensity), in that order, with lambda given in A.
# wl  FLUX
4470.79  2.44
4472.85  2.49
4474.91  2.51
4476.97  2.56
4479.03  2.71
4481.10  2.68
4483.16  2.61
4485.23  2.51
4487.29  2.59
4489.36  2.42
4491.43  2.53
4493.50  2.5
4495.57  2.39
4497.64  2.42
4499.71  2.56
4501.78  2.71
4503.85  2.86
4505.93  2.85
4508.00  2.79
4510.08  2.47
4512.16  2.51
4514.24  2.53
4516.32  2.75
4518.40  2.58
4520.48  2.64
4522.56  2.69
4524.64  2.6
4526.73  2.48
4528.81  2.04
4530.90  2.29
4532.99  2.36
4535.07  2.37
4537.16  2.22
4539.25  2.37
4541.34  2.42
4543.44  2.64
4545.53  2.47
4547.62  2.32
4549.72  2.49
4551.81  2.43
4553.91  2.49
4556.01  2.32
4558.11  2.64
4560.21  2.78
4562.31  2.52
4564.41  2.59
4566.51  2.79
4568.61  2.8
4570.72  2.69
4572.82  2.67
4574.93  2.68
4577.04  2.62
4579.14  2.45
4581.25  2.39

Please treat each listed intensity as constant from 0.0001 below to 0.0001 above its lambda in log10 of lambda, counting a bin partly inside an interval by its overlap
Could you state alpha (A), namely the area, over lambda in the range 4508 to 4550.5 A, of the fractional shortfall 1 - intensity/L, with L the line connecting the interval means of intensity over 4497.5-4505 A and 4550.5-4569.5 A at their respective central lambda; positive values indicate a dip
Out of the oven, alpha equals 2.6 A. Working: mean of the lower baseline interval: 2.67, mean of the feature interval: 2.47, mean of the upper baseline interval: 2.59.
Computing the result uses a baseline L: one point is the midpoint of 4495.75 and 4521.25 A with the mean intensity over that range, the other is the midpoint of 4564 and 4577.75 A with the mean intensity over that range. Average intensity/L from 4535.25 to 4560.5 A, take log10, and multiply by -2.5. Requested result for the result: 0.09 mag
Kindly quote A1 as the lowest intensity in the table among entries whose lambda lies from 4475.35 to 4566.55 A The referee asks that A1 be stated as 2.04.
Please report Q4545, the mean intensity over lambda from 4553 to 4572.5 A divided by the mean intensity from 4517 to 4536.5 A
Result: 1.1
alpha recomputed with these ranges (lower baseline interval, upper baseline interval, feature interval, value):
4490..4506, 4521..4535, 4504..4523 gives -1.19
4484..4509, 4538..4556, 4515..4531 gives -0.04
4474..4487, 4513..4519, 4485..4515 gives 0.35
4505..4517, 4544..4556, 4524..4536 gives 0.92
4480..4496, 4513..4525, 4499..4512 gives -0.54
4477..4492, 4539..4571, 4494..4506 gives -0.17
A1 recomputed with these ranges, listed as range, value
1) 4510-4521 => 2.47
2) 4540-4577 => 2.32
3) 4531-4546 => 2.22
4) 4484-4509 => 2.39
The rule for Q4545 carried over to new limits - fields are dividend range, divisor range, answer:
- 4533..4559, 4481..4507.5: 0.94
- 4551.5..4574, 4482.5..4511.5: 1.01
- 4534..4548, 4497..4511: 0.90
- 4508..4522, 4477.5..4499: 1.02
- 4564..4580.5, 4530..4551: 1.11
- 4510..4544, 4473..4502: 0.97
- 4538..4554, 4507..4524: 0.93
